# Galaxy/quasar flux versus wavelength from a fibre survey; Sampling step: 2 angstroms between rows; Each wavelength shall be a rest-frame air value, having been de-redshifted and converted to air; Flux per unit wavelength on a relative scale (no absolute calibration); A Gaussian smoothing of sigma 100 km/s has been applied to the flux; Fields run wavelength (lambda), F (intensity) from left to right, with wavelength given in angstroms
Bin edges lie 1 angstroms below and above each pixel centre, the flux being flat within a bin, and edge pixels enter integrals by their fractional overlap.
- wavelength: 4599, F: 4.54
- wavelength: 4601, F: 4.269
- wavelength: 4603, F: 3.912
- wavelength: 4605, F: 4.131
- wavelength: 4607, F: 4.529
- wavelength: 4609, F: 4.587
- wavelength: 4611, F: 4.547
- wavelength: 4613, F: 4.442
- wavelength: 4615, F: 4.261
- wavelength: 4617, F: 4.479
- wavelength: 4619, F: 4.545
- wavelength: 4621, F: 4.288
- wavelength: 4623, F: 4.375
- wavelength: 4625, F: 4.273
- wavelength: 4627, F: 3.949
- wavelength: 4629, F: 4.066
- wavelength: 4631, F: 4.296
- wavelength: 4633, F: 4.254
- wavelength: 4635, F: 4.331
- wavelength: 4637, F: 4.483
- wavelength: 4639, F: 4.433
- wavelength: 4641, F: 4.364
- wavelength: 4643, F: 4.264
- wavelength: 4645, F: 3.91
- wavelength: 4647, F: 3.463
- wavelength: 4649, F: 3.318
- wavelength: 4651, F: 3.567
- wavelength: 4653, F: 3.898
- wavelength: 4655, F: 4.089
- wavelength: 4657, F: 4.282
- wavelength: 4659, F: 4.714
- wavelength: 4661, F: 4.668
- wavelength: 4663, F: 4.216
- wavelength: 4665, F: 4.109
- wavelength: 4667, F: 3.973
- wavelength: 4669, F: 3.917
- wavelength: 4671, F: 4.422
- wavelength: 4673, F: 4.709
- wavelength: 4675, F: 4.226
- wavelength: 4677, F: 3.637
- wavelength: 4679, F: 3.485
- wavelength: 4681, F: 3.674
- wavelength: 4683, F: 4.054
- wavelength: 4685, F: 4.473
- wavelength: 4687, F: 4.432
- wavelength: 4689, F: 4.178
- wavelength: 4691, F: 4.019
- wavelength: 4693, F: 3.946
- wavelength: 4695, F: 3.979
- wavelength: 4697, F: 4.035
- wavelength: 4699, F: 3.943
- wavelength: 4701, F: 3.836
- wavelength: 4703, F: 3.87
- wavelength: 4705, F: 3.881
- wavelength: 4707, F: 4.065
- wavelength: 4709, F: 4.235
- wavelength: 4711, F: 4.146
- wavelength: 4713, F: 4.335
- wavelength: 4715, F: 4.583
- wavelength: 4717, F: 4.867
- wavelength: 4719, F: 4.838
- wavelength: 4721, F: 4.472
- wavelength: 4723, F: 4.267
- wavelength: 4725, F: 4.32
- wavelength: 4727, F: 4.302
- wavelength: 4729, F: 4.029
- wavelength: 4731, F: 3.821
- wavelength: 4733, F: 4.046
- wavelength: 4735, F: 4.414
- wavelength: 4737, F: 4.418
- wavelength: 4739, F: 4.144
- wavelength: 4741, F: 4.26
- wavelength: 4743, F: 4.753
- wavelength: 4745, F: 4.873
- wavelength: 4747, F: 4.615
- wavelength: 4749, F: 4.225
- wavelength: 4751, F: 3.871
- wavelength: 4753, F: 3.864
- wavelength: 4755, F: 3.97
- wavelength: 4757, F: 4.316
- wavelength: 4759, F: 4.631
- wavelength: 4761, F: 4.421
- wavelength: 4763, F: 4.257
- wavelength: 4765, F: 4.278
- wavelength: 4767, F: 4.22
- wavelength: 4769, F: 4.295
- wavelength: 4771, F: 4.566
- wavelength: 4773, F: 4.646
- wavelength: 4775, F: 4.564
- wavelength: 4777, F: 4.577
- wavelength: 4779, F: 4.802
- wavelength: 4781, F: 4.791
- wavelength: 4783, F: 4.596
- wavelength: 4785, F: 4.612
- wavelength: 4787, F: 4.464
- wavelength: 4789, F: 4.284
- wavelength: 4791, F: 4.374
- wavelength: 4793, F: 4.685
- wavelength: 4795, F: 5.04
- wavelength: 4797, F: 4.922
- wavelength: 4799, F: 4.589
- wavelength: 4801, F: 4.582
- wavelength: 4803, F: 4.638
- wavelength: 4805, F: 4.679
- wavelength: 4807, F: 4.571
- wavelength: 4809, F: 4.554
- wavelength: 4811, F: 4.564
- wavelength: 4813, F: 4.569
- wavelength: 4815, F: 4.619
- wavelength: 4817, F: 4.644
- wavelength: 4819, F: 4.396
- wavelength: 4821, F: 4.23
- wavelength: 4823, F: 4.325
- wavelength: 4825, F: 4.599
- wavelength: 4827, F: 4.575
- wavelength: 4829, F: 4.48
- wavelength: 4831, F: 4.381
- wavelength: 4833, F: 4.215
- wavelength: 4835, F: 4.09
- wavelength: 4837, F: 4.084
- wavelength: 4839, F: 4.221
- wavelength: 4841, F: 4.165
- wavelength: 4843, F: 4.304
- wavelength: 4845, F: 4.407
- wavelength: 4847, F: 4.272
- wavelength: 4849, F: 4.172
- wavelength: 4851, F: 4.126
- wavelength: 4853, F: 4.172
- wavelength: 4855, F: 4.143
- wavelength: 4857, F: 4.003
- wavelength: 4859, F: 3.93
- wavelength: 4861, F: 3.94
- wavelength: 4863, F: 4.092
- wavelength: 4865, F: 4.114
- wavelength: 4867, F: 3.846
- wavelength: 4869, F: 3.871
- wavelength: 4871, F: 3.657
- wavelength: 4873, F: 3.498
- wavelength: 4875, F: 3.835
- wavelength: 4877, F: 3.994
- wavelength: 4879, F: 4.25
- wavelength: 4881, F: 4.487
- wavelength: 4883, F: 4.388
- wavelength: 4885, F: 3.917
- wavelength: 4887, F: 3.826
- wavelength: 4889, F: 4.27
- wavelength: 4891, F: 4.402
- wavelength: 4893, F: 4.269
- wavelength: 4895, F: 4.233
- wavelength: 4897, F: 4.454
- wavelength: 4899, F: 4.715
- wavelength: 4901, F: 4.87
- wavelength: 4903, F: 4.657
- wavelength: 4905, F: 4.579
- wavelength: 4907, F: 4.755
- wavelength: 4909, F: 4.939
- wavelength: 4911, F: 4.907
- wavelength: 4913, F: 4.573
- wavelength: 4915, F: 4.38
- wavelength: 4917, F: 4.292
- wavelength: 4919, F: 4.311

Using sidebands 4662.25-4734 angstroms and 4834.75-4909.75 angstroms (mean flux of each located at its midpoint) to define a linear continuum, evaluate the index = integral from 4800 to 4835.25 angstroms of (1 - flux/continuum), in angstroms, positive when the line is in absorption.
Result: -2.6 angstroms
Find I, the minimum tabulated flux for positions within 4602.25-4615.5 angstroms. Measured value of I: 3.912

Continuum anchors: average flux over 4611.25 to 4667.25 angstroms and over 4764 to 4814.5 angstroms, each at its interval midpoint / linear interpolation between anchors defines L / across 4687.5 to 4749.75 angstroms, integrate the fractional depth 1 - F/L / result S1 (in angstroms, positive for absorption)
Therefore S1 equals 2.1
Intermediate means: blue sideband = 4.2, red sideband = 4.58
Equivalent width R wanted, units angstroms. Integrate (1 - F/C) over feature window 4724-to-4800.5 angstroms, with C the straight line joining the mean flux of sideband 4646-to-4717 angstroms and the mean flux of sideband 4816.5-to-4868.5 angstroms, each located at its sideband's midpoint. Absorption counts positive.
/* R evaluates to -4.9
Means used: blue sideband 4.08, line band 4.42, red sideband 4.22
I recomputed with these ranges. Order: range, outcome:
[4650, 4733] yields 3.485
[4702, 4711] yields 3.87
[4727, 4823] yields 3.821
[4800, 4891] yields 3.498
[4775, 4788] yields 4.464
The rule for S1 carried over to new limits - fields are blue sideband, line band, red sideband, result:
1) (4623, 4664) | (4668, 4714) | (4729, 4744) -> 1.5 angstroms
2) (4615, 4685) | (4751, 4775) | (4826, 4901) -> -0.9 angstroms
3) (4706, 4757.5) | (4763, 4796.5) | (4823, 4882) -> -2.4 angstroms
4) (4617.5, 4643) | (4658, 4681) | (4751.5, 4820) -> 1.0 angstroms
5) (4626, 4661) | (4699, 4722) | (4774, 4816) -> 0.4 angstroms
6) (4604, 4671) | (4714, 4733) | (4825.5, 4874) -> -0.9 angstroms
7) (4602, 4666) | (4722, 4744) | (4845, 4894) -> -0.5 angstroms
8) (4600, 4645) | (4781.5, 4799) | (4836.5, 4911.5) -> -1.5 angstroms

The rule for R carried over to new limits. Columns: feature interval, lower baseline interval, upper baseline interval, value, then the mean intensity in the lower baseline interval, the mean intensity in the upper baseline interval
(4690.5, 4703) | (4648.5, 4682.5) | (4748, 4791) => 0.64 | 4.06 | 4.39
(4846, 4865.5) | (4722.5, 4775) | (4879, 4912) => 1.46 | 4.31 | 4.47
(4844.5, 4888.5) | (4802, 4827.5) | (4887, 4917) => 4.80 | 4.53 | 4.54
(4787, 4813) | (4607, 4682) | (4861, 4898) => -3.19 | 4.18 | 4.07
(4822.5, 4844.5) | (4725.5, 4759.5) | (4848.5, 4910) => -0.46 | 4.26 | 4.21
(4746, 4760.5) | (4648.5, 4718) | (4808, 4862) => -0.07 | 4.11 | 4.3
